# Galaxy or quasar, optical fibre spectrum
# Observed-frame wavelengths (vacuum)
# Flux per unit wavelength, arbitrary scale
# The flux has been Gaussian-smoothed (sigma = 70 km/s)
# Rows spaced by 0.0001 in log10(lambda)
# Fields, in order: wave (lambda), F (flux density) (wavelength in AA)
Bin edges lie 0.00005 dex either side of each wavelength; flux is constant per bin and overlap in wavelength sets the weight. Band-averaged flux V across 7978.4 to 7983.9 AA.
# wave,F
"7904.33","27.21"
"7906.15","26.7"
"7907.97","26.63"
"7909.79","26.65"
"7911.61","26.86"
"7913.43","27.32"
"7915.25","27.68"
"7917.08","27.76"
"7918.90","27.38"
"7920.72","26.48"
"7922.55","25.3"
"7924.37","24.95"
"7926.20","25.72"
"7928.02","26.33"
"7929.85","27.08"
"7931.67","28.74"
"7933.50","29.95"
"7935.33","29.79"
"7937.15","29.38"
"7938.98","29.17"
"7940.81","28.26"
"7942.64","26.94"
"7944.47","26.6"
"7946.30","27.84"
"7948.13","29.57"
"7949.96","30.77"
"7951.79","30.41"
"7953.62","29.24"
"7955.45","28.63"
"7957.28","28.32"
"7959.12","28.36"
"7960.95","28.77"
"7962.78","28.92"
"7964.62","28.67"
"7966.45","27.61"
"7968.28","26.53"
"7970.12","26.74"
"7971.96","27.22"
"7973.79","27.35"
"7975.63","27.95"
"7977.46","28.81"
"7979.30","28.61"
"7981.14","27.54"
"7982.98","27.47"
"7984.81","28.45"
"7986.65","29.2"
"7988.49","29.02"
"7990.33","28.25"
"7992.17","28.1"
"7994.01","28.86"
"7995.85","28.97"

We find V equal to 27.9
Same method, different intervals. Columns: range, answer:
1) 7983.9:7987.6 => 28.8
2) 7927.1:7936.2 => 28.4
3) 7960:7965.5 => 28.8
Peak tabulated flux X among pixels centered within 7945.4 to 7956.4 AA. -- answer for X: 30.77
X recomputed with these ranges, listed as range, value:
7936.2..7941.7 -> 29.38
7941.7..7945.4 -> 26.94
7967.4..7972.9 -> 27.22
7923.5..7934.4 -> 29.95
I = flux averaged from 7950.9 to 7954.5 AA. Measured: 29.8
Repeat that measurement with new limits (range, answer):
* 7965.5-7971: 27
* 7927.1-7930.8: 26.8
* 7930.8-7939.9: 29.4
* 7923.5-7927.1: 25.3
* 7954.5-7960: 28.4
